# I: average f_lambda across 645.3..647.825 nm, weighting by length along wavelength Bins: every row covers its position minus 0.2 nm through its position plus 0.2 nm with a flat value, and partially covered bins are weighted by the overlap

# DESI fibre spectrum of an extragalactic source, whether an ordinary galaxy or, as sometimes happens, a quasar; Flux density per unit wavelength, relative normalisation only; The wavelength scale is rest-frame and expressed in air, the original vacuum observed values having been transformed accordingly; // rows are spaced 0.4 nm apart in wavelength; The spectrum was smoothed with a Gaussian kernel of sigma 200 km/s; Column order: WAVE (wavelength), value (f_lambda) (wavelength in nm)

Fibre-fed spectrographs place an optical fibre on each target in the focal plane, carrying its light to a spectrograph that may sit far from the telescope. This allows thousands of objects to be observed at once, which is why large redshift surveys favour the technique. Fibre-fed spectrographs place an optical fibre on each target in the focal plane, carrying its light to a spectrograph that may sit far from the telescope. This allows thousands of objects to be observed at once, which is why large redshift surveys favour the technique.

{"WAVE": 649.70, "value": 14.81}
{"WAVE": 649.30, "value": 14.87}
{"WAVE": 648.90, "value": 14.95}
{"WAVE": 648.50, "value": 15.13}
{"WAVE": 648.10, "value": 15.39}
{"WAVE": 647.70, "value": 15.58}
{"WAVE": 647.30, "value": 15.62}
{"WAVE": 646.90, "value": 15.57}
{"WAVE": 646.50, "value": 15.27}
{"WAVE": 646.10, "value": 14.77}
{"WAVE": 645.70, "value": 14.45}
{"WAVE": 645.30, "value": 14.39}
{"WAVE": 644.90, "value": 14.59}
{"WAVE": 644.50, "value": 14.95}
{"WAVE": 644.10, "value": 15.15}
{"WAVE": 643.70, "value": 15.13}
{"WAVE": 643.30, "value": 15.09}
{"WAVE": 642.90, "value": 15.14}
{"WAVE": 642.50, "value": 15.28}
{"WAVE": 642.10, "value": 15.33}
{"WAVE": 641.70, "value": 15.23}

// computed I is 15.1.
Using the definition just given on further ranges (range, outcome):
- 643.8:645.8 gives 14.7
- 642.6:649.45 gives 15.1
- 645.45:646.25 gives 14.6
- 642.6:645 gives 15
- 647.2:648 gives 15.6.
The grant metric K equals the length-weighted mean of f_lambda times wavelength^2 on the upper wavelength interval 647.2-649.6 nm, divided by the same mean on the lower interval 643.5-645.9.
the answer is 1.0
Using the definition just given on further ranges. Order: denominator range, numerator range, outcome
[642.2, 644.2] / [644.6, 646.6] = 0.98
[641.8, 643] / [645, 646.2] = 0.96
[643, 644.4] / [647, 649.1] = 1.03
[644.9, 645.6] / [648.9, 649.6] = 1.04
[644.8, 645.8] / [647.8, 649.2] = 1.06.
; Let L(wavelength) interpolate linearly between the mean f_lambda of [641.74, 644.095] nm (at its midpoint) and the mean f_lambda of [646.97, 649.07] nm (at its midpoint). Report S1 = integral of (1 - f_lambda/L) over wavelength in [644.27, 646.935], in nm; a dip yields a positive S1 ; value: 0.08 nm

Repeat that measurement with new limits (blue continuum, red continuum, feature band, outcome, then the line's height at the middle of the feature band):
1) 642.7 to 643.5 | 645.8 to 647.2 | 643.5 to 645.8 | 0.05 nm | 15.1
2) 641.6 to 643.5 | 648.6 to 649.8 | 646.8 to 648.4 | -0.06 nm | 15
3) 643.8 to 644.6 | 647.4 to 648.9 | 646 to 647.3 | -0.01 nm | 15.2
